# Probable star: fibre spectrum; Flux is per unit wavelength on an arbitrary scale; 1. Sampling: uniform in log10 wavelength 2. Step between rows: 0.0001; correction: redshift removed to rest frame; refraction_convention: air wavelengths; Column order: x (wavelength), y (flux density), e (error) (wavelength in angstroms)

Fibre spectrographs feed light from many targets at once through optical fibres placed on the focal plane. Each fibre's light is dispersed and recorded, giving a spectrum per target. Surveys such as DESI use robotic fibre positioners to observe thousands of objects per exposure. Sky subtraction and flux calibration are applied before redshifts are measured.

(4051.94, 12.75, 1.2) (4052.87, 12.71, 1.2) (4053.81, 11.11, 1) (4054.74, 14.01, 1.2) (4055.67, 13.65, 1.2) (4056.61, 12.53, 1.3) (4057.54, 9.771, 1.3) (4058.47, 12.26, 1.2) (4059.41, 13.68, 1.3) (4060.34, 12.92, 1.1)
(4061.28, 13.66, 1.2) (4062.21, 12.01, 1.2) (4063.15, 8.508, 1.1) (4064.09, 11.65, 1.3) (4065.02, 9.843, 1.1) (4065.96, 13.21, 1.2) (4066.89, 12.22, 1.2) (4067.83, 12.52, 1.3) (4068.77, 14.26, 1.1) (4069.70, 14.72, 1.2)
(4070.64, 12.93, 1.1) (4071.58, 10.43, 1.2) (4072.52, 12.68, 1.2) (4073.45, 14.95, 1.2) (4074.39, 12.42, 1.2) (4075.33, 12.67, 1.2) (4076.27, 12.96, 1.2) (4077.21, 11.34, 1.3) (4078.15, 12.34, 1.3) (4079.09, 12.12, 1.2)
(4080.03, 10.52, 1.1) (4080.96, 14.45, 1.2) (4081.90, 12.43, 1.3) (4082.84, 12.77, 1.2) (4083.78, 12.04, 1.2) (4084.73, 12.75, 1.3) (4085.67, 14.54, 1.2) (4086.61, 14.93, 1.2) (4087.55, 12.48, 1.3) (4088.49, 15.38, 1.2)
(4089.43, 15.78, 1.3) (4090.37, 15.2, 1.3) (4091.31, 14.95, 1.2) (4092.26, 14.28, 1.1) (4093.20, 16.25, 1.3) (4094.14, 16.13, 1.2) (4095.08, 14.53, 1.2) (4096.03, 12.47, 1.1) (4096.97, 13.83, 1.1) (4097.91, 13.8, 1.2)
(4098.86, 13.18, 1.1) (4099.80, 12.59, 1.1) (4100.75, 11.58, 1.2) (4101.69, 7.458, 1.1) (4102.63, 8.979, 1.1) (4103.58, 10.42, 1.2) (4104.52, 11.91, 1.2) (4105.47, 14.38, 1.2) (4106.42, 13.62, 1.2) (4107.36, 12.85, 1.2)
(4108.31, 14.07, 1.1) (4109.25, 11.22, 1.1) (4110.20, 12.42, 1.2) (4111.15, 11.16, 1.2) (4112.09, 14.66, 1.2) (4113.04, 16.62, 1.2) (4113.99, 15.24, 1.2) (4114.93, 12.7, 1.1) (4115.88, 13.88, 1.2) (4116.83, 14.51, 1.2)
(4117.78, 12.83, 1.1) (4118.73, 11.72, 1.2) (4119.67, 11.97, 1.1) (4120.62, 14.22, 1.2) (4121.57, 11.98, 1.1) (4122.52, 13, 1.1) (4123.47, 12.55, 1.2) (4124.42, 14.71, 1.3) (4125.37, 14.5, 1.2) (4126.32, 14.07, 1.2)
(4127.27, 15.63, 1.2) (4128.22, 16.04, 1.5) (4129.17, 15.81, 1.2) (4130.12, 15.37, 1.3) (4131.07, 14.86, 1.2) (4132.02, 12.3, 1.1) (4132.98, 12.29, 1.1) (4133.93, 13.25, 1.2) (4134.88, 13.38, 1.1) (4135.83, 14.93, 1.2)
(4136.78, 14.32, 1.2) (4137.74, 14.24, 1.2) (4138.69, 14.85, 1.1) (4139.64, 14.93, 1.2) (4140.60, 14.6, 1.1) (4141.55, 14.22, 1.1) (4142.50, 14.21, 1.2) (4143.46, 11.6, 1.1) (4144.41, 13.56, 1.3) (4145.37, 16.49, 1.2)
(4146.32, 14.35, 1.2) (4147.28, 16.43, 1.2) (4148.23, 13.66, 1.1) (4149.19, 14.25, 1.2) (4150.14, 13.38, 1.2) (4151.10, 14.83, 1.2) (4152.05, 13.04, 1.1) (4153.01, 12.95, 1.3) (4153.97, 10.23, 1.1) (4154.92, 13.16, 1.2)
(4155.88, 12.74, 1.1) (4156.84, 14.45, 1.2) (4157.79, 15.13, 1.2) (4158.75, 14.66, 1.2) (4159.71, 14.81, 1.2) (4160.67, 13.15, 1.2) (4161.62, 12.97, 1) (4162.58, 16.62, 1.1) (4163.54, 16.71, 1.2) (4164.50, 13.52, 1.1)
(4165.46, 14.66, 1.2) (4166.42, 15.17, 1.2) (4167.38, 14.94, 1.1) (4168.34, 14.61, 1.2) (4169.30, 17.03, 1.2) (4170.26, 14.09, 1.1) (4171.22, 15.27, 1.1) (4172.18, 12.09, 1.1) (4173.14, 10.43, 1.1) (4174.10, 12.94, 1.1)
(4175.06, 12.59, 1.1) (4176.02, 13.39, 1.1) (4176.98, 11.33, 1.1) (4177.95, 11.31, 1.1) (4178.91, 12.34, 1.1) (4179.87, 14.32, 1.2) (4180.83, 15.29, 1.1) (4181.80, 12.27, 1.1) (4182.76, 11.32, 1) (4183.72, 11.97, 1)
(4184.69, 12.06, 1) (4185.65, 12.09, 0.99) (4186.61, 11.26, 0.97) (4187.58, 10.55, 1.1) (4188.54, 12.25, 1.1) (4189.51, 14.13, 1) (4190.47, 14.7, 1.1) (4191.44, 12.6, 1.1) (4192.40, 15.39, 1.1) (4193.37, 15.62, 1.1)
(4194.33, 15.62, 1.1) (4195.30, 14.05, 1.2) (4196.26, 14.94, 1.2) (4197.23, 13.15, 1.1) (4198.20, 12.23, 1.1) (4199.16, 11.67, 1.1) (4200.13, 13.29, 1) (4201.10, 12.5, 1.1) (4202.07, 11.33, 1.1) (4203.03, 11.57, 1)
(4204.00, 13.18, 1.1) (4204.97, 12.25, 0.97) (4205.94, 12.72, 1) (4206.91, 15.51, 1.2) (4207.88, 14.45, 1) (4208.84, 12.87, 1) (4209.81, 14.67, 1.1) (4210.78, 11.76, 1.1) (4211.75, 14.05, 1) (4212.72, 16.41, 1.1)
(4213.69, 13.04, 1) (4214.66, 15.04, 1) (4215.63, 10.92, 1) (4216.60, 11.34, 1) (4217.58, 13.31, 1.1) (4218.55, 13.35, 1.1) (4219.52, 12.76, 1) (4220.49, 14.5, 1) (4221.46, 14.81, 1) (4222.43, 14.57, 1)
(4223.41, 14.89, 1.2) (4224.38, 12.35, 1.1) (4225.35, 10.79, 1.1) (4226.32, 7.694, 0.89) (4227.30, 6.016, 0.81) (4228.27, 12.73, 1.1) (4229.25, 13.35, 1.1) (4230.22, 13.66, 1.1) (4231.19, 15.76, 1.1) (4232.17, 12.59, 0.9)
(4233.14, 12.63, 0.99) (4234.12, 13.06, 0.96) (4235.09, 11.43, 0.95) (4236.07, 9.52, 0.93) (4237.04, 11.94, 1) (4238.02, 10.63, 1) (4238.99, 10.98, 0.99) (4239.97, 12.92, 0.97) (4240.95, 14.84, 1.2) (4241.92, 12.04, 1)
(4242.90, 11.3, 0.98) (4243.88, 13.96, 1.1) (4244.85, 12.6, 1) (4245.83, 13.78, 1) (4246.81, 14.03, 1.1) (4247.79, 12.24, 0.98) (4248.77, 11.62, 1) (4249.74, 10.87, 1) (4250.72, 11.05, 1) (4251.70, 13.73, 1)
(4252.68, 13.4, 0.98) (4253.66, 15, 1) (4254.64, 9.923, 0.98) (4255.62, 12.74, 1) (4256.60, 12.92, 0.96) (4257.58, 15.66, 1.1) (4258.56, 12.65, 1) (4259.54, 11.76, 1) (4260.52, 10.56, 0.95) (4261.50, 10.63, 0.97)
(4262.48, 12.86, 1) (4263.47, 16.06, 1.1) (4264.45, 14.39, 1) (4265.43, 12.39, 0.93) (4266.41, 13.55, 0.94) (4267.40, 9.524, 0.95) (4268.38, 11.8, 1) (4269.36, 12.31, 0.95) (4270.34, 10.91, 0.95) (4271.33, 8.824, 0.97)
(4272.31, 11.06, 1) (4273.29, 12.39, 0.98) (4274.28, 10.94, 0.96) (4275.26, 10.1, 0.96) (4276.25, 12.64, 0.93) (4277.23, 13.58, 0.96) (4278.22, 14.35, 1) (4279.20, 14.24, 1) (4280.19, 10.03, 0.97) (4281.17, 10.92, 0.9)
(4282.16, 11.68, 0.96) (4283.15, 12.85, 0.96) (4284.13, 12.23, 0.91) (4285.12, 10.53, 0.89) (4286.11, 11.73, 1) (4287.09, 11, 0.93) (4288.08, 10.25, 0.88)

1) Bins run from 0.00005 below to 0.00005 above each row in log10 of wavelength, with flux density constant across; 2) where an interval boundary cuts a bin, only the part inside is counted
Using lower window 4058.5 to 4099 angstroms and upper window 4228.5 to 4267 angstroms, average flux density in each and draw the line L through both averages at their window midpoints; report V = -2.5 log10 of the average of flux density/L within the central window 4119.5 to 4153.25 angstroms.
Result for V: -0.09 mag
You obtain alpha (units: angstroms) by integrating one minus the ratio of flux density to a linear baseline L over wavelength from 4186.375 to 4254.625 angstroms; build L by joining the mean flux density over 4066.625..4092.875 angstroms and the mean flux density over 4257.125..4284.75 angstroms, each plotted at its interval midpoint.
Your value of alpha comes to -2.2 angstroms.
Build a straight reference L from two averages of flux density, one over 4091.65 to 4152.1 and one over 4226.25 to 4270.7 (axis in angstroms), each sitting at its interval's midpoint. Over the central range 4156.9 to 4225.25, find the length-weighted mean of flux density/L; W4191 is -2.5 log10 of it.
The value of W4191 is -0.045 mag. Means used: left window 13.7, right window 12.4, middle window 13.5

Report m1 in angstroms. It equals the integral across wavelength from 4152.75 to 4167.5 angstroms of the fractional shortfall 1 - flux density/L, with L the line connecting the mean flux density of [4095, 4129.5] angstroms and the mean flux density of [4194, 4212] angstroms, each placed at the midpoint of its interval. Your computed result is -1.0 angstroms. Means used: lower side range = 13.1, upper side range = 13.2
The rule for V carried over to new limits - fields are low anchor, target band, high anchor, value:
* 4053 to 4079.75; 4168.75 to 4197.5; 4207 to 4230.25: -0.04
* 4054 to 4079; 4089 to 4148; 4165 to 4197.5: -0.07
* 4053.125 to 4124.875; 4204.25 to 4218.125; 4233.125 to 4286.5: -0.09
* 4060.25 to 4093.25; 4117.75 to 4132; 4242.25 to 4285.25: -0.09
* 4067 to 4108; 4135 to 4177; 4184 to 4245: -0.09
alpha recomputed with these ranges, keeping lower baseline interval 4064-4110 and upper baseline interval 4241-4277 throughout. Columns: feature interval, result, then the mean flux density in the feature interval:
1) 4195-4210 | -0.7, 13.1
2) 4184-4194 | -0.4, 13.1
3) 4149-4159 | -0.6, 13.5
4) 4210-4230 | -0.4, 12.7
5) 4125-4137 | -1.5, 14.4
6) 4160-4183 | -1.9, 13.7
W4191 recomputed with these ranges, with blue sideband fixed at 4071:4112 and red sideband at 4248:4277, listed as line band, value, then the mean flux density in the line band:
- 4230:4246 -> -0.02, 12.5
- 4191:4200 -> -0.12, 13.9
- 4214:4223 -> -0.09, 13.4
